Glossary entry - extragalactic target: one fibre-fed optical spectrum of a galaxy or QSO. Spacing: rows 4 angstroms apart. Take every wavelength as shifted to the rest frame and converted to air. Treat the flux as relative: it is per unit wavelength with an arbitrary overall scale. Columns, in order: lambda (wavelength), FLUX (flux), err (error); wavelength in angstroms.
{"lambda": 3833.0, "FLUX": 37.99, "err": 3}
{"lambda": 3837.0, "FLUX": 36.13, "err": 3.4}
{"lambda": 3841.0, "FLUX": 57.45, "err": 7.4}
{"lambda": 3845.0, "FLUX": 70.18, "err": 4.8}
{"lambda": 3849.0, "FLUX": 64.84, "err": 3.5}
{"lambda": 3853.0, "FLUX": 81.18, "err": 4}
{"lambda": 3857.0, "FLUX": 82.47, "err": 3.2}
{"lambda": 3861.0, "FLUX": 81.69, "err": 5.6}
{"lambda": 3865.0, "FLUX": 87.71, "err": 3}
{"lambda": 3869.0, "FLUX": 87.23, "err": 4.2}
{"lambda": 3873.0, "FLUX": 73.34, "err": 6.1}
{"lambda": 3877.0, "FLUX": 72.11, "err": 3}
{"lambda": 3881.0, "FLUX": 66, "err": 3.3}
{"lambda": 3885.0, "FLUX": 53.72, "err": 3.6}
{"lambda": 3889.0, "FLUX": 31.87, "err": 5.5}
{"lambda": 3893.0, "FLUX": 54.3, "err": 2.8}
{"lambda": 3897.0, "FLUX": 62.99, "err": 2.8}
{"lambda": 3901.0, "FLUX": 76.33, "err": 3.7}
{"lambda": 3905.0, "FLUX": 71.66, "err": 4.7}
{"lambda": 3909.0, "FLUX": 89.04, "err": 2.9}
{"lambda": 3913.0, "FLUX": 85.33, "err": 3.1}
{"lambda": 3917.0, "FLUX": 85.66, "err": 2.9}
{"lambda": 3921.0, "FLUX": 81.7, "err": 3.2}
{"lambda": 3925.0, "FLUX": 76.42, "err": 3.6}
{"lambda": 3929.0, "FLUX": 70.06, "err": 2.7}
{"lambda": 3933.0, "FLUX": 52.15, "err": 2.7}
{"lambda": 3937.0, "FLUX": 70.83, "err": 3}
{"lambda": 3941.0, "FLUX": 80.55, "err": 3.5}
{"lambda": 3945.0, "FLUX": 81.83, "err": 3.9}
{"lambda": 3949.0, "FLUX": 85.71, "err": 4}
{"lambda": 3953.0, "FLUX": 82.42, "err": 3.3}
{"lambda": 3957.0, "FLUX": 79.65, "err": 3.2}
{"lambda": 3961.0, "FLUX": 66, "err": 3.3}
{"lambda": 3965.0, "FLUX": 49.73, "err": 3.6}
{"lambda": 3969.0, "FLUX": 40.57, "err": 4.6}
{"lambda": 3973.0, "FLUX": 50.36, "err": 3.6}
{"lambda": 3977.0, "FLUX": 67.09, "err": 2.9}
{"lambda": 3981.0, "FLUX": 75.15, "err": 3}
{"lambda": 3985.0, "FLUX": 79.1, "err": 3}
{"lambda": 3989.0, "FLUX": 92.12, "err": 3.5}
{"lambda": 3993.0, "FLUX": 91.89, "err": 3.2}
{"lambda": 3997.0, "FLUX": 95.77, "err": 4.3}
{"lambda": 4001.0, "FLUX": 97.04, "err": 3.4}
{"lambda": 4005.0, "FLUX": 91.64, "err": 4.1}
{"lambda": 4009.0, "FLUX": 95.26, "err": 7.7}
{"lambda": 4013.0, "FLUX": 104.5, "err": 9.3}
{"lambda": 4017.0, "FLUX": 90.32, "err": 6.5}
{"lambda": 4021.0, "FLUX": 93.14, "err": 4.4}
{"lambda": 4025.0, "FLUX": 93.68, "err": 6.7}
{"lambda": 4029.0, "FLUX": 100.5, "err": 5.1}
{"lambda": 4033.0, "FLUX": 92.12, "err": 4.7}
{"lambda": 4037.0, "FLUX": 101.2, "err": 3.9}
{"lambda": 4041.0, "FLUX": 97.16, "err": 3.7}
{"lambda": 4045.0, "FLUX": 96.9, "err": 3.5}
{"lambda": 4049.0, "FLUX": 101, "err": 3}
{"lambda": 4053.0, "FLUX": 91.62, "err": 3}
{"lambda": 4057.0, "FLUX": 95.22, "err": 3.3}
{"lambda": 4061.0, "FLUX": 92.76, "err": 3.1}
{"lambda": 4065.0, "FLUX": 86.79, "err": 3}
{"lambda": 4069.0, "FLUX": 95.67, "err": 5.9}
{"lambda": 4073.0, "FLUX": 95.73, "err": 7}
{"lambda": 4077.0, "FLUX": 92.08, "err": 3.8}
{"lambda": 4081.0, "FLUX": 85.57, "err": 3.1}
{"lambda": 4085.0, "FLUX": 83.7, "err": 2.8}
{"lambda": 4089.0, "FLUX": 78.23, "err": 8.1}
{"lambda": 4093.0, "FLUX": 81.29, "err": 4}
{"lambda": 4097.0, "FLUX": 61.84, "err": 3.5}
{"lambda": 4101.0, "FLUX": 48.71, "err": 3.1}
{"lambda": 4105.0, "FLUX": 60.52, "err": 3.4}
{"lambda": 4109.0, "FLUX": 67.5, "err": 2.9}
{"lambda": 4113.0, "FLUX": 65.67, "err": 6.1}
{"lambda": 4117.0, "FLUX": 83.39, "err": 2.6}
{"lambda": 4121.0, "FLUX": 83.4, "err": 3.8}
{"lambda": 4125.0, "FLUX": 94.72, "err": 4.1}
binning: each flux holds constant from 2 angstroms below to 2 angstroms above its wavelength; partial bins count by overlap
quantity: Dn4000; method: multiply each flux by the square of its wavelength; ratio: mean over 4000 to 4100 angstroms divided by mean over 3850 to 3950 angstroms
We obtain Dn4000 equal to 1.34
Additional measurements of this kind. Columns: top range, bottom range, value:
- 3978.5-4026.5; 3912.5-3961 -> 1.23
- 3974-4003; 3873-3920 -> 1.29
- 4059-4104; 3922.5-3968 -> 1.22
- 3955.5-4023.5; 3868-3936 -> 1.20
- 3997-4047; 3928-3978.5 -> 1.48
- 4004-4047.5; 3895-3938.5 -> 1.36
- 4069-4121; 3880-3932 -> 1.21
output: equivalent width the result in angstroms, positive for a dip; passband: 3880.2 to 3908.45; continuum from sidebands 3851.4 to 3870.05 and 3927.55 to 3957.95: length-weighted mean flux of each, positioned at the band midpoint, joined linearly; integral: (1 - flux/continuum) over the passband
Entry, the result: 6.9 angstroms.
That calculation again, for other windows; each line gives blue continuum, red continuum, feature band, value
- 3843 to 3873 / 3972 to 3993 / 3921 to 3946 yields 1.5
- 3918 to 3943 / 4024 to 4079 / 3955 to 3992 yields 6.2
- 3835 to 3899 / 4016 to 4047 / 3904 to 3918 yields -1.7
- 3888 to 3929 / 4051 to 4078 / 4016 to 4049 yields -2.8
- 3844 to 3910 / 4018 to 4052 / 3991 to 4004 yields -0.6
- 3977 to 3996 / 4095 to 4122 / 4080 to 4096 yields -2.6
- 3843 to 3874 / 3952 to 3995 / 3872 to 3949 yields 4.1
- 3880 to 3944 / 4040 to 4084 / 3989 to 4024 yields -4.2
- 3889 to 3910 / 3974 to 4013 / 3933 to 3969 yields 2.8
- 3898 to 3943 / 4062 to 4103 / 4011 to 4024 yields -2.7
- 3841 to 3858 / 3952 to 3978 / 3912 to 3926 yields -3.6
